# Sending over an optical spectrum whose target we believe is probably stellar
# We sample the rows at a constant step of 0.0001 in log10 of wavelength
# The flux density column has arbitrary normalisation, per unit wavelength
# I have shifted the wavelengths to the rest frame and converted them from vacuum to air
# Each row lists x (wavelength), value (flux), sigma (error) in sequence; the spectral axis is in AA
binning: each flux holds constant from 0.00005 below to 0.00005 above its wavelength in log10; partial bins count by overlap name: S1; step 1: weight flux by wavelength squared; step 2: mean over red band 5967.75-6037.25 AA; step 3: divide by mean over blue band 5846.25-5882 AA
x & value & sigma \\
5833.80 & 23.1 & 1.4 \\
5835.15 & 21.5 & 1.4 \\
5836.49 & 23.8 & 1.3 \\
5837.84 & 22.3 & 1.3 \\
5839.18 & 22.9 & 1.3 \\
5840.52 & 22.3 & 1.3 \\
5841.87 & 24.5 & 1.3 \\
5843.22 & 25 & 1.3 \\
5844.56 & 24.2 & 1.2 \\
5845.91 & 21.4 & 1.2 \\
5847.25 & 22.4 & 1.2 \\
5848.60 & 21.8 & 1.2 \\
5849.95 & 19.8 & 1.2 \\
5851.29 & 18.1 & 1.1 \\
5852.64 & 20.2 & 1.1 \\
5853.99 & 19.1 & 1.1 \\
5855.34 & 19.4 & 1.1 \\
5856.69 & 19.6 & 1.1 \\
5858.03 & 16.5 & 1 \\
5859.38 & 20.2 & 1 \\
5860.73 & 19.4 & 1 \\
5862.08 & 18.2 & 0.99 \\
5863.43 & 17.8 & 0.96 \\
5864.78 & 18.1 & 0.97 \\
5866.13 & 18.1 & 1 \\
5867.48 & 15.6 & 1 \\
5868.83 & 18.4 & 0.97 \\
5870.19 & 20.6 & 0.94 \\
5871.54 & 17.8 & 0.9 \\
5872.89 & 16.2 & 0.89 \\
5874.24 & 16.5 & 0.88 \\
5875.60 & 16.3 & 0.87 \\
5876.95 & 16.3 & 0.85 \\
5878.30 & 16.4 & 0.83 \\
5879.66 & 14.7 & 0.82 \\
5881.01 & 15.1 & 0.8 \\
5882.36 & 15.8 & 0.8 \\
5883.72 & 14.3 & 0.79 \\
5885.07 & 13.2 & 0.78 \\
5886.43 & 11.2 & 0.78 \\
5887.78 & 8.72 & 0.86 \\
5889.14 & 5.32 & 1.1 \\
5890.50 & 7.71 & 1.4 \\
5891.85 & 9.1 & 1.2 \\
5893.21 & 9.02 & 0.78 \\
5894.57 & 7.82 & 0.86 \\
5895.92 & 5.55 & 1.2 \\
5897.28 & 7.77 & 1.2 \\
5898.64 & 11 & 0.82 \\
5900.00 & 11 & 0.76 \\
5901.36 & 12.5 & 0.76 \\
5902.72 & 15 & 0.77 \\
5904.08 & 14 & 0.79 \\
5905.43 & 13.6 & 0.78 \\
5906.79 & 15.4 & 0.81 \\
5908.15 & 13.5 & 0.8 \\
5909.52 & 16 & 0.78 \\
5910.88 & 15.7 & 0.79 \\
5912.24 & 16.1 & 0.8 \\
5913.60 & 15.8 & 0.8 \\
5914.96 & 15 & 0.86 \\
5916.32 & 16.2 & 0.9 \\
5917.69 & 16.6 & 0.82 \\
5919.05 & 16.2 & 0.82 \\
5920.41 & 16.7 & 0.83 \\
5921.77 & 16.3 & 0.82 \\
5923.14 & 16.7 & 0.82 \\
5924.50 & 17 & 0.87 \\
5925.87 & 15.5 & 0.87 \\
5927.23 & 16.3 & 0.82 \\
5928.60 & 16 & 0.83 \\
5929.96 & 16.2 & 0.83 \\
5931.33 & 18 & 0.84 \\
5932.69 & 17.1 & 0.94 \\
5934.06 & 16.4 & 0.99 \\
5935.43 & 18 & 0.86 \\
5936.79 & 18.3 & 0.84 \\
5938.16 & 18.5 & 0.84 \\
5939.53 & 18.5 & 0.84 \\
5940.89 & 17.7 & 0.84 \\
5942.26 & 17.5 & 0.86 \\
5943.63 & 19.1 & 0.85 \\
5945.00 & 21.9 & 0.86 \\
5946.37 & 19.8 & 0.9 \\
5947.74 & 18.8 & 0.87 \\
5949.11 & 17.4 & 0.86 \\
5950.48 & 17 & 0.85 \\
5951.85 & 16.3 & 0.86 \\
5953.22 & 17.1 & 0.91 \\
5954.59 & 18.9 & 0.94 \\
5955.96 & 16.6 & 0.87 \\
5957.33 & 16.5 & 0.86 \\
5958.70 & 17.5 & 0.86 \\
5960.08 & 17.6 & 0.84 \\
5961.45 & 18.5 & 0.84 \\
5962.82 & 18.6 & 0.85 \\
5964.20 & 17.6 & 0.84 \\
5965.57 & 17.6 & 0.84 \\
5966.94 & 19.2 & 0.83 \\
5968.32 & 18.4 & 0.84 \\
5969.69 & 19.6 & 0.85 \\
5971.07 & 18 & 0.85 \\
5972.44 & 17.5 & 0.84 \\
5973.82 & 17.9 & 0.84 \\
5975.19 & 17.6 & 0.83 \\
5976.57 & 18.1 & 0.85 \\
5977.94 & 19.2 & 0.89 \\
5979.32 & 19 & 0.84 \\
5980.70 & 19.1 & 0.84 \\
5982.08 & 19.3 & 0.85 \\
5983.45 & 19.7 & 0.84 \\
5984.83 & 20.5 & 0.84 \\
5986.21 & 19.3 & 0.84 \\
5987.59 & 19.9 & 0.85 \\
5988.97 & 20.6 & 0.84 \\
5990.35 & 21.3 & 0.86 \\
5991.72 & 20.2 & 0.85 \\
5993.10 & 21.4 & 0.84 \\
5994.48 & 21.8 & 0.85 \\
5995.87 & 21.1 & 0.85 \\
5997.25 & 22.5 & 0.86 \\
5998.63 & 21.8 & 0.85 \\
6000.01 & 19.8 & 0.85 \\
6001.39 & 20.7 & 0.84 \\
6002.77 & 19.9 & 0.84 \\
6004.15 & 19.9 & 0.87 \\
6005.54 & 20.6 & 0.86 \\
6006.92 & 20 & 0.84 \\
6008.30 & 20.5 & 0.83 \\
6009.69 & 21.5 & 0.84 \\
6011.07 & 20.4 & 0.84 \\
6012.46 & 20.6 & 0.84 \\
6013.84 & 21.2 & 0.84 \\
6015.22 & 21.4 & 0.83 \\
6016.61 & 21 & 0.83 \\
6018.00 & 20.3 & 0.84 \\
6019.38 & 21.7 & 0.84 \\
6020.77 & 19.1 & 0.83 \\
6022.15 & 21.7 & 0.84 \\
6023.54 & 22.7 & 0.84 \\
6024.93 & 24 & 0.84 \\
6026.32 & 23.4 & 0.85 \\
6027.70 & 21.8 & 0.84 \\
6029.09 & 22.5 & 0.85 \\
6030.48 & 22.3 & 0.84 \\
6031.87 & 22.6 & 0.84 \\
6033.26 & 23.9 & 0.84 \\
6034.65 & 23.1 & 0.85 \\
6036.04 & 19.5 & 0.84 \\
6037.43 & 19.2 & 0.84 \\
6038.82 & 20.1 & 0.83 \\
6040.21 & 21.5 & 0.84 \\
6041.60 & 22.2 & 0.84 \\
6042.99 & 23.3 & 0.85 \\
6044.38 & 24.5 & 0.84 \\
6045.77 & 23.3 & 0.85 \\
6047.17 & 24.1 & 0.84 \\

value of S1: 1.19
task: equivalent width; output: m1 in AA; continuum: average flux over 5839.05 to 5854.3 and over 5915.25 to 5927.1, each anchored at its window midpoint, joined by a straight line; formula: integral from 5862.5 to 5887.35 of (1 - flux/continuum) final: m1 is 4.5 AA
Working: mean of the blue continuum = 21.8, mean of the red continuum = 16.3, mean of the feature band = 16.2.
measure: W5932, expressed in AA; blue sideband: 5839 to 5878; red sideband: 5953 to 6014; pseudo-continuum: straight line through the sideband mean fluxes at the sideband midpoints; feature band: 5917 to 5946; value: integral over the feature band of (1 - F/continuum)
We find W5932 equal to 3.1 AA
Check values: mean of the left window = 19.5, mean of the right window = 19.4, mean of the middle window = 17.4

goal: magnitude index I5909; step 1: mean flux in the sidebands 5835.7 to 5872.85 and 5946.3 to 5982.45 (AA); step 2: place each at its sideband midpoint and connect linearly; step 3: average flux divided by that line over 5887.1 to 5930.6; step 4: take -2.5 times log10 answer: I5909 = 0.39 mag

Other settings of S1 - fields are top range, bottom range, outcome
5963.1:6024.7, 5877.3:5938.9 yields 1.47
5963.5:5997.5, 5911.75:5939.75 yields 1.18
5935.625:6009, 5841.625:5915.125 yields 1.26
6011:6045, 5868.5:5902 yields 1.81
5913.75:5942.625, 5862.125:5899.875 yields 1.27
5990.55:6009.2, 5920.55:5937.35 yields 1.27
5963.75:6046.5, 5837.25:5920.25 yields 1.34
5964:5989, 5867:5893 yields 1.38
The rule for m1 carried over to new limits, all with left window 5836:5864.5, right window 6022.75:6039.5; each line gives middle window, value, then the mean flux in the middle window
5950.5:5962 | 2.25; 17.3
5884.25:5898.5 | 8.39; 8.69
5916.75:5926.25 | 2.17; 16.4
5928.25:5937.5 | 1.82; 17.2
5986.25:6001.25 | 0.60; 21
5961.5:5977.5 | 2.54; 18.2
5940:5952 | 1.68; 18.5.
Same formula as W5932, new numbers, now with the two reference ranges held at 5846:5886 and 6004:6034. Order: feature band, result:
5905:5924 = 3.2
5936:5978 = 3.9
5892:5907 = 6.2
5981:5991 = 0.3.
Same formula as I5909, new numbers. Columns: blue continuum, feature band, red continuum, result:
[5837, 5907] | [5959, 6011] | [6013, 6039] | 0.03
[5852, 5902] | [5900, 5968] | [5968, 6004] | 0.03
